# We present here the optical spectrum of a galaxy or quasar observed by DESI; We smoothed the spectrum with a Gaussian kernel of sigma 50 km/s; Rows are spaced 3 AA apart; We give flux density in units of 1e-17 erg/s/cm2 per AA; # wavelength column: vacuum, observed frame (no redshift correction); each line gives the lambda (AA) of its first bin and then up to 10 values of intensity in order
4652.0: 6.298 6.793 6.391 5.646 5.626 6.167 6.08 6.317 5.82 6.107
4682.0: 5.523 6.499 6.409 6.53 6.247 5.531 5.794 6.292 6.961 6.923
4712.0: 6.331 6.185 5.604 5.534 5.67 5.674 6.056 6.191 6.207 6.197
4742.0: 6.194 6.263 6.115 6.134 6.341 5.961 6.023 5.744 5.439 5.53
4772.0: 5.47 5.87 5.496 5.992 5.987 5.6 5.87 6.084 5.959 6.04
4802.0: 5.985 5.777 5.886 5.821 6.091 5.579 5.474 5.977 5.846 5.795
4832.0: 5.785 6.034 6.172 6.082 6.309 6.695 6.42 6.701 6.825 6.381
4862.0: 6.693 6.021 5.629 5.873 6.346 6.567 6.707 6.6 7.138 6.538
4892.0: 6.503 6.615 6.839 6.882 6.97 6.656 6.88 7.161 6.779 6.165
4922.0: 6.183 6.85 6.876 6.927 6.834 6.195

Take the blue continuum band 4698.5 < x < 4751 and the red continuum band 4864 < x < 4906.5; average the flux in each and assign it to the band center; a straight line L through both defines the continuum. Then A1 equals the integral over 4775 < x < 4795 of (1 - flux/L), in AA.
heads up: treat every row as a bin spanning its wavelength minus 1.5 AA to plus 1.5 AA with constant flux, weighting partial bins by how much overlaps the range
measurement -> 1.4 AA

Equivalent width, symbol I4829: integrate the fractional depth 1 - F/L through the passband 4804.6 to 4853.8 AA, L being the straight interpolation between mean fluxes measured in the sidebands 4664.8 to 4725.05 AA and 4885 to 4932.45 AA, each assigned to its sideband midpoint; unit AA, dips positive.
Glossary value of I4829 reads 3.72 AA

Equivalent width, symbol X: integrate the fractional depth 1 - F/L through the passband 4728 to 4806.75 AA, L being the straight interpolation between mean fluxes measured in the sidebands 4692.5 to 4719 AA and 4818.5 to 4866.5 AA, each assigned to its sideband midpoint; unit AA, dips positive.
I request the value 3.4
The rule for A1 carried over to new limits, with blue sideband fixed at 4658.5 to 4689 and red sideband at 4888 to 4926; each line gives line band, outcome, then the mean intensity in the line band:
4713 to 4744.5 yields 1.1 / 5.97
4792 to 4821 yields 2.4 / 5.87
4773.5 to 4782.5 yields 0.8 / 5.79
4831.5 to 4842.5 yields 0.8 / 6.04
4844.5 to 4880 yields 0.9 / 6.39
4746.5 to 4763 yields 0.5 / 6.08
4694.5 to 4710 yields -0.4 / 6.28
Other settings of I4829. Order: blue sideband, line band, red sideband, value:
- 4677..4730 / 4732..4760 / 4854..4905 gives 0.2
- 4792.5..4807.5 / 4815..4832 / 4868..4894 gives 1.0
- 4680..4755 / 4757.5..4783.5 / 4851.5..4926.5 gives 2.3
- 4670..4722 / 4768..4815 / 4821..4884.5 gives 2.8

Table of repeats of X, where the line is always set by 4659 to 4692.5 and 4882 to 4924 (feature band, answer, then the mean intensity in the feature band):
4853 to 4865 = 0.0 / 6.57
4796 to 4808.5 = 1.0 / 5.93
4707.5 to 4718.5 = -0.3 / 6.32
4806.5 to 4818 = 1.1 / 5.86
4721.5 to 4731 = 0.7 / 5.76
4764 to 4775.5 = 1.4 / 5.56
